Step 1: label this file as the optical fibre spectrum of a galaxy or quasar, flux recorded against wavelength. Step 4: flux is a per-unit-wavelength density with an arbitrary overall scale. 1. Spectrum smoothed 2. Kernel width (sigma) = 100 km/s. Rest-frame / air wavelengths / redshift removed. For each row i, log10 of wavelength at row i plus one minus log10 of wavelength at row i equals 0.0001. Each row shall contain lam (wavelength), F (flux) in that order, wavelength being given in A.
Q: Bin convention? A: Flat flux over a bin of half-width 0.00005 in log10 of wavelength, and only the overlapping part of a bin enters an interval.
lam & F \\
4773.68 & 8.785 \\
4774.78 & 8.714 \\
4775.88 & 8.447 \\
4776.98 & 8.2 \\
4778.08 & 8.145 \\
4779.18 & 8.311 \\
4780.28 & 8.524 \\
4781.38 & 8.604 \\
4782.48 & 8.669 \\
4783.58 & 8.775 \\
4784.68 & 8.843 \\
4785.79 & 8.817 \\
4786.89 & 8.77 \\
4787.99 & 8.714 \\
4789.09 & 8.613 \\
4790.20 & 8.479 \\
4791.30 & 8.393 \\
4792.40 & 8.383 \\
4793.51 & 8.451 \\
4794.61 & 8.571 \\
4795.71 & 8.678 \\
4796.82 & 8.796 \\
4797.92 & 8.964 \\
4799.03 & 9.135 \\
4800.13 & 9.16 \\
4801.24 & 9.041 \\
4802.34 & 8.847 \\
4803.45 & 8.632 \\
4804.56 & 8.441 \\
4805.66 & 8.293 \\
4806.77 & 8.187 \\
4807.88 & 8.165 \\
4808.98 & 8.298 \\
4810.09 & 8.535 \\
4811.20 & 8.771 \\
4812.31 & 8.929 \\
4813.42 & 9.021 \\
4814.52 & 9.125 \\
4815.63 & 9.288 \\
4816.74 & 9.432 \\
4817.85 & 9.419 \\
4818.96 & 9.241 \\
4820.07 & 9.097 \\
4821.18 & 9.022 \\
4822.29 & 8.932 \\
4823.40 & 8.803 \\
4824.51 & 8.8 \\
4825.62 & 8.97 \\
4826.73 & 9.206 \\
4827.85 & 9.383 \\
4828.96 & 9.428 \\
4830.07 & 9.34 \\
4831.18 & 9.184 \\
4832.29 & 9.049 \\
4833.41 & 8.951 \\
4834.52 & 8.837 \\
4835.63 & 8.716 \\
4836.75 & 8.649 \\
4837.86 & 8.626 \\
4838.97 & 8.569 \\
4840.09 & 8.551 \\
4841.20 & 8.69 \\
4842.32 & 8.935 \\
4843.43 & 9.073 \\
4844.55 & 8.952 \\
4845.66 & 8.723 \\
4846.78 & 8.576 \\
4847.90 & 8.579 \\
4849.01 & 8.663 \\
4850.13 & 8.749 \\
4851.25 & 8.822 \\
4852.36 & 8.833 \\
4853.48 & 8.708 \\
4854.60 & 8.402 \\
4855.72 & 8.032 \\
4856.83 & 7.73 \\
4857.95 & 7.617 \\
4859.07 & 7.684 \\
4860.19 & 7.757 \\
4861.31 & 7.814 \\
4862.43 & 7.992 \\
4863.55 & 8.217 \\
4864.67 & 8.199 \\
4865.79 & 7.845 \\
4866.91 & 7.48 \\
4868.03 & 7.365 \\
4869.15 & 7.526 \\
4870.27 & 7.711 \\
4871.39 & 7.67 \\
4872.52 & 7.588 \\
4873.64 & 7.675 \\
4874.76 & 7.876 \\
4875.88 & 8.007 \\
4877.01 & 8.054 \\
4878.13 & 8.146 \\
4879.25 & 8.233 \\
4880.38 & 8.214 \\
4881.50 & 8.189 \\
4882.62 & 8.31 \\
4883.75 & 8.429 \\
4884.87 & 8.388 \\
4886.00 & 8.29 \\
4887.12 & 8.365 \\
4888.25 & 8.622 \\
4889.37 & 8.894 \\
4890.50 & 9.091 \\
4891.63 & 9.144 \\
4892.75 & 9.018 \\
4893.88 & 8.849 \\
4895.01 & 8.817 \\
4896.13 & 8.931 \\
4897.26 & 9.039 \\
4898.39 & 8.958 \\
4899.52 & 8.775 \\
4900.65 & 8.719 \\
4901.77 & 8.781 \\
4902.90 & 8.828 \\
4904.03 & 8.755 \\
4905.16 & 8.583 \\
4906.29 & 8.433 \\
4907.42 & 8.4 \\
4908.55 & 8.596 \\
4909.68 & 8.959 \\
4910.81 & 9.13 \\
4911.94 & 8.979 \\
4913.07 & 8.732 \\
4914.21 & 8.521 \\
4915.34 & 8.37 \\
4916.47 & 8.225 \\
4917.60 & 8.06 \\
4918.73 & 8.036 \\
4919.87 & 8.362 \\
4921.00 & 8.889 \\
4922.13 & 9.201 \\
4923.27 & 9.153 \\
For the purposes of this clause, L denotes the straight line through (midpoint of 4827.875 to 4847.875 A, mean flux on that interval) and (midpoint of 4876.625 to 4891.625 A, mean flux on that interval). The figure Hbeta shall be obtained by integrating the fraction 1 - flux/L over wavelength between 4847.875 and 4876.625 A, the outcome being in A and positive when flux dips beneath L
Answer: 2.12 A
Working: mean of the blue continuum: 8.88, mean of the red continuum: 8.43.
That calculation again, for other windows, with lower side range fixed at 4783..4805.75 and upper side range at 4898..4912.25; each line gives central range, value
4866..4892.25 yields 1.8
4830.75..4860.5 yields 0.5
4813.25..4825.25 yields -0.5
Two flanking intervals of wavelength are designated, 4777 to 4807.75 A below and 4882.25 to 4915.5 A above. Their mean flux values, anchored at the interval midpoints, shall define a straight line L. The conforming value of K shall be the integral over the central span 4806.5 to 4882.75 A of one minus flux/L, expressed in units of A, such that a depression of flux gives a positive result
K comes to 1.4 A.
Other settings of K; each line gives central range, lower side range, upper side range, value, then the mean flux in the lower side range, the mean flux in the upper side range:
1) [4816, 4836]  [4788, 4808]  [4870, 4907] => -1.22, 8.63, 8.47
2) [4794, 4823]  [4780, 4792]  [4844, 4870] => -1.17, 8.66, 8.18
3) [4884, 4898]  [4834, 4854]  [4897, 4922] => -0.18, 8.74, 8.65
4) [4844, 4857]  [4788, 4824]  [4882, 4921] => 0.21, 8.79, 8.66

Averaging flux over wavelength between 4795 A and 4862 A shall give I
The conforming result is 8.74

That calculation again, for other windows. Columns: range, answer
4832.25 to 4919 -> 8.44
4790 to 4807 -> 8.67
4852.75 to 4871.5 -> 7.88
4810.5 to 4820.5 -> 9.14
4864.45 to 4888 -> 7.98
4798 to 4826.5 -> 8.87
